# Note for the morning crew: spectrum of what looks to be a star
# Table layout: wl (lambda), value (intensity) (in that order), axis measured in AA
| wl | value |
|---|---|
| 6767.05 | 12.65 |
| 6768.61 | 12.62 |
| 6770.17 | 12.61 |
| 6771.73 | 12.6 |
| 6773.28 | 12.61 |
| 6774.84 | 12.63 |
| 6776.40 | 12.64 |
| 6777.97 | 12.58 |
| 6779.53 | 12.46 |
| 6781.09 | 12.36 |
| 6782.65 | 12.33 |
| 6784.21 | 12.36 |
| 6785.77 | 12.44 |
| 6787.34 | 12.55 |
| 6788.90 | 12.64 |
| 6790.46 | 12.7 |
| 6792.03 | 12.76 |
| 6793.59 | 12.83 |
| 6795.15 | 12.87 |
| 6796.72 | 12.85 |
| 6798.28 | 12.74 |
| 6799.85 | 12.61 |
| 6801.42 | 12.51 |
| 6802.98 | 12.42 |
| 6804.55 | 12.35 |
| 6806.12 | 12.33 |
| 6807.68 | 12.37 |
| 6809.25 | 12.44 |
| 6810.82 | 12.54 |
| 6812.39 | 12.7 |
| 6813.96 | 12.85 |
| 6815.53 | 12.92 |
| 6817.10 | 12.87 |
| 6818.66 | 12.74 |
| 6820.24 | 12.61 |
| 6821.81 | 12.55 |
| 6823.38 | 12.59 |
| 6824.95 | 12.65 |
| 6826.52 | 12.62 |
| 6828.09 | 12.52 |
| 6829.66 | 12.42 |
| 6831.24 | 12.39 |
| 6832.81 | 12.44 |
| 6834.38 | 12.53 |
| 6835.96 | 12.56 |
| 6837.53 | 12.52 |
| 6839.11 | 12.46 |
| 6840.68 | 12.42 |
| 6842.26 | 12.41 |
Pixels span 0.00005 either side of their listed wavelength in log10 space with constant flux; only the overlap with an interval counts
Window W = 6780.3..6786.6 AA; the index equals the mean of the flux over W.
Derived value 12.4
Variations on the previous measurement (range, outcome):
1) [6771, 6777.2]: 12.6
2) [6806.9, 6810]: 12.4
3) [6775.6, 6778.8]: 12.6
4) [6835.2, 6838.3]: 12.6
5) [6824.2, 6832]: 12.5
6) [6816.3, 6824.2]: 12.7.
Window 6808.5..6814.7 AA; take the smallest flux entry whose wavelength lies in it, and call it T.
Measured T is 12.44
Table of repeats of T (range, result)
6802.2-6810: 12.33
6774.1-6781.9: 12.36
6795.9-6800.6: 12.61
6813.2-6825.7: 12.55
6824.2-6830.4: 12.42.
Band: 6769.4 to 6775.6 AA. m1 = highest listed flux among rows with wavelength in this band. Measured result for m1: 12.63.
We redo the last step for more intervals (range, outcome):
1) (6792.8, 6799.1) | 12.87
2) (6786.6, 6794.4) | 12.83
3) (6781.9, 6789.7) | 12.64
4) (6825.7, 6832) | 12.62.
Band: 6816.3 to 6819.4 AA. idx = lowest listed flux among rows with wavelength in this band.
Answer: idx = 12.74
